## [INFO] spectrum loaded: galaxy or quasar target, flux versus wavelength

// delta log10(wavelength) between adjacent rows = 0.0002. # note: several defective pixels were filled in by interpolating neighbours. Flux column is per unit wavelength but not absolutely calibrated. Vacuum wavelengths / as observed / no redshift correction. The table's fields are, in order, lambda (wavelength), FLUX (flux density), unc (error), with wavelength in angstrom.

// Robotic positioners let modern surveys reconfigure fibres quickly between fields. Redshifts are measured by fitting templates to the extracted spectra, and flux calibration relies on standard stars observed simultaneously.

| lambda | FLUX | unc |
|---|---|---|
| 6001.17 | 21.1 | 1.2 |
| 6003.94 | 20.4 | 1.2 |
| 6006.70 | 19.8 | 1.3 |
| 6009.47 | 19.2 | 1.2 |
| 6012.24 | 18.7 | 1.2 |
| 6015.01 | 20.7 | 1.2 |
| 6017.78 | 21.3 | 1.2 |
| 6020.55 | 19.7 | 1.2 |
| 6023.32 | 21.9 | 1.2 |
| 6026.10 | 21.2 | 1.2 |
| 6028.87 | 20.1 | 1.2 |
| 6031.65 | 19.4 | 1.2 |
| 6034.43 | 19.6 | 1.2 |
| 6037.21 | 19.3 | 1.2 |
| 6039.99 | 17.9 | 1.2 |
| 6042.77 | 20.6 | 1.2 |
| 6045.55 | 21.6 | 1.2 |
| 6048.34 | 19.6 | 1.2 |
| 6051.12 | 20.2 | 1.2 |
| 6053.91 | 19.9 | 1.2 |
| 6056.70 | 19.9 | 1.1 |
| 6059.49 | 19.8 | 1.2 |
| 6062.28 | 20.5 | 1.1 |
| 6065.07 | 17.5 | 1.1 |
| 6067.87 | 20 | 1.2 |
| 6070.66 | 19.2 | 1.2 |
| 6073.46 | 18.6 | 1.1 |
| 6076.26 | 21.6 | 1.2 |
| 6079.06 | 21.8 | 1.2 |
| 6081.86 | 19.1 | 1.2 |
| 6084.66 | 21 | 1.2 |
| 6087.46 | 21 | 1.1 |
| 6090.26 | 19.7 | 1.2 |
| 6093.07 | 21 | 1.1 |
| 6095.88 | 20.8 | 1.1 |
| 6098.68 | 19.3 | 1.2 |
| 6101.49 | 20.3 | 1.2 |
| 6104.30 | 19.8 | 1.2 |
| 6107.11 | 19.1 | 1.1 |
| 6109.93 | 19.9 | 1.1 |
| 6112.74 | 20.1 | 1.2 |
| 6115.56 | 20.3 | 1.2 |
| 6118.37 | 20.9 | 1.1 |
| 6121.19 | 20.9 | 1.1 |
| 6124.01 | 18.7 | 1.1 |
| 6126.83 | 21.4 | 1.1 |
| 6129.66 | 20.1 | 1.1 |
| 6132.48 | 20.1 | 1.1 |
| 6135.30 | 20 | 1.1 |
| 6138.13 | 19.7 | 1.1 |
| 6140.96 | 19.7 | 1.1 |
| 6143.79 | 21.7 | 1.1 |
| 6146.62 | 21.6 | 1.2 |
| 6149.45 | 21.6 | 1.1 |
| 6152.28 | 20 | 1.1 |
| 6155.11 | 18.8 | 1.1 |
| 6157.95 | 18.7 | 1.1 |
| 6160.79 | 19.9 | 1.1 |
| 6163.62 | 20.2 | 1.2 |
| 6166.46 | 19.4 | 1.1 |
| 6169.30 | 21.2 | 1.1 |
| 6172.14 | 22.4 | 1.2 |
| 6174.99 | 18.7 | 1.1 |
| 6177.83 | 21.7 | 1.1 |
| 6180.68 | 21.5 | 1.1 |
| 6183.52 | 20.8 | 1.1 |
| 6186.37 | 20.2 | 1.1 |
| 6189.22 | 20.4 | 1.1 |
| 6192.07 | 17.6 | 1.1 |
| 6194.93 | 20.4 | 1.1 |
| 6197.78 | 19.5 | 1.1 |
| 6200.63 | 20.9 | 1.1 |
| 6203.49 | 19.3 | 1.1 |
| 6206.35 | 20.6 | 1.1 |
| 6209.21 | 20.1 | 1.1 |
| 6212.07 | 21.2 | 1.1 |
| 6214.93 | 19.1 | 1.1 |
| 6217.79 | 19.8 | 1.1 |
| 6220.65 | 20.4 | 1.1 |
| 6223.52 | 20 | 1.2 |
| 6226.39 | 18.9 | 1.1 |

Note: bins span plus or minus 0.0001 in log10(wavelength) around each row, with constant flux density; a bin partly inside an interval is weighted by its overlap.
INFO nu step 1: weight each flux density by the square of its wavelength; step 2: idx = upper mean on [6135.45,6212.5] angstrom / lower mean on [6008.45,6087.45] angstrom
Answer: 1.1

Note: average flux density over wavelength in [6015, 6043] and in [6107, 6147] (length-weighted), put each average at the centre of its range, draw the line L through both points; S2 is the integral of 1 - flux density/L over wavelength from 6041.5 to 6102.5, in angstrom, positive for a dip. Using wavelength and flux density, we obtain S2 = 0.2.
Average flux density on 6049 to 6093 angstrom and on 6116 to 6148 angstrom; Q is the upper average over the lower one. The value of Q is 1.0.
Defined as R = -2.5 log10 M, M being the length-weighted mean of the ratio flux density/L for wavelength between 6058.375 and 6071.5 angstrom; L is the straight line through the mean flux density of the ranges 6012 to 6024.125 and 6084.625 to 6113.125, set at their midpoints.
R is 0.05 mag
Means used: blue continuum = 20.6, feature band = 19.4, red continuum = 20.1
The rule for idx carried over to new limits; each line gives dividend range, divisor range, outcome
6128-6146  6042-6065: 1.04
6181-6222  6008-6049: 1.06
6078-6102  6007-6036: 1.04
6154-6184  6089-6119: 1.03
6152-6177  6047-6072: 1.05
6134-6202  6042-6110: 1.04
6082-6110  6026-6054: 1.03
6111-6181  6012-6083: 1.05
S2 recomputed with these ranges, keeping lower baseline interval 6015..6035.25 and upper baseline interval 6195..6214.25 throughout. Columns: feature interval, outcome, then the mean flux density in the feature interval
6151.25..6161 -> 0.5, 19.2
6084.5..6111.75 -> 0.3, 20.2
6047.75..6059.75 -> 0.3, 19.9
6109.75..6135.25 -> 0.1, 20.3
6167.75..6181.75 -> -0.5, 21.1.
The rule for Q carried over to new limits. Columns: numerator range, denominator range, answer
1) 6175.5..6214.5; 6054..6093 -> 1.01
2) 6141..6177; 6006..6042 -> 1.02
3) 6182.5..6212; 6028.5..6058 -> 1.01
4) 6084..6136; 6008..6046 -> 1.01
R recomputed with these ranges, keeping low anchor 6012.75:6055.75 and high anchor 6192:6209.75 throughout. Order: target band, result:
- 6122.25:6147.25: -0.015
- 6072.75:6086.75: -0.024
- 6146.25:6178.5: -0.017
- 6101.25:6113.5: 0.015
